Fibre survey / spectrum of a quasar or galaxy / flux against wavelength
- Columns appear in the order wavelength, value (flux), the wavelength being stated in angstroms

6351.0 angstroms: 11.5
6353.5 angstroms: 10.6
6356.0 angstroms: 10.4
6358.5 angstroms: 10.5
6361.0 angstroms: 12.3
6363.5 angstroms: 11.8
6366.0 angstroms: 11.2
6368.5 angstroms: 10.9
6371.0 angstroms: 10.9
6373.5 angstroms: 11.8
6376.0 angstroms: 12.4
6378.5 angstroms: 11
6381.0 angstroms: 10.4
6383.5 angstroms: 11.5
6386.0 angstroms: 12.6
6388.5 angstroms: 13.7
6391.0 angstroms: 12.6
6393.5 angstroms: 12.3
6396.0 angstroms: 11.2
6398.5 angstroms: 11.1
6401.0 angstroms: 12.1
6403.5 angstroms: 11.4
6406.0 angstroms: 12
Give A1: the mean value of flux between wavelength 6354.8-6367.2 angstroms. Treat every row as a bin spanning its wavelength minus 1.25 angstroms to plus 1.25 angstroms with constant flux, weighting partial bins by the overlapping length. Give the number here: 11.2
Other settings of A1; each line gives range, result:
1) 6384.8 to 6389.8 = 13.2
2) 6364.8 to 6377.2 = 11.4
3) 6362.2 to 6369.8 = 11.3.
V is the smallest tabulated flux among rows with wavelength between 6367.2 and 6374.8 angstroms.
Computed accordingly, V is 10.9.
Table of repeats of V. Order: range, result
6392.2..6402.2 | 11.1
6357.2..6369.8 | 10.5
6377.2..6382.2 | 10.4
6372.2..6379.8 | 11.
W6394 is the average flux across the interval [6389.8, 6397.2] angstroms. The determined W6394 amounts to 12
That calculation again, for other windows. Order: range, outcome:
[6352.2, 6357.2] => 10.5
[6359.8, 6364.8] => 12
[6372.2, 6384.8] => 11.4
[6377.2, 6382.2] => 10.7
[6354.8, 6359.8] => 10.5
